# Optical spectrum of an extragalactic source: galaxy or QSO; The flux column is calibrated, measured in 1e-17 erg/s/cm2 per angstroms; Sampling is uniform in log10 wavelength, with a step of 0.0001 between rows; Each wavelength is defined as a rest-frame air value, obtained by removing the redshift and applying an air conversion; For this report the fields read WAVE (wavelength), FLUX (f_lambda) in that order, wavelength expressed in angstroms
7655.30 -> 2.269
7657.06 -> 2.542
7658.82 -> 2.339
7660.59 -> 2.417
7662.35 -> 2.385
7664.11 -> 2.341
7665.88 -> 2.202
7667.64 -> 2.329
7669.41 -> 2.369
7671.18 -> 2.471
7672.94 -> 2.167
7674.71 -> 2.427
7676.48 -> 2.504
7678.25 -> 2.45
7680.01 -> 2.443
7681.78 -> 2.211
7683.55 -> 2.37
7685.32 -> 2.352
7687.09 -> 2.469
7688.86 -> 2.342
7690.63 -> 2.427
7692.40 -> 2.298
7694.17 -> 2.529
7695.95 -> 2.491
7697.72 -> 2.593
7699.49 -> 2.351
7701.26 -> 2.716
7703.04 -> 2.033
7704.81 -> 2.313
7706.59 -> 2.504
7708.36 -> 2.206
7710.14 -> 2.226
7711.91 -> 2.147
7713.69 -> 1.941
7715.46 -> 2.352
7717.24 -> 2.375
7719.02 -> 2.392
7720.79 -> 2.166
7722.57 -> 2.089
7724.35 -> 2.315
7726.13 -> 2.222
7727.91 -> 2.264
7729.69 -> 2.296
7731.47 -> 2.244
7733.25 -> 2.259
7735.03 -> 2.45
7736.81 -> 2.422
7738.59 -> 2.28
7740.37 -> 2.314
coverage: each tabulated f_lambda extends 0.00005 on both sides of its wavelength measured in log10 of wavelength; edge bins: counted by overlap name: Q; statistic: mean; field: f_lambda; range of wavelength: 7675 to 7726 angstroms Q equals 2.34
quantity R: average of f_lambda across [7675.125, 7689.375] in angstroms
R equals 2.4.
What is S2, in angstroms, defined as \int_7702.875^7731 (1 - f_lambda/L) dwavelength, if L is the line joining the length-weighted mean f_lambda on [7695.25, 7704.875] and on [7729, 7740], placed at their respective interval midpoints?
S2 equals 1.6 angstroms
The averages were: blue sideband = 2.42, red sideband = 2.33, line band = 2.25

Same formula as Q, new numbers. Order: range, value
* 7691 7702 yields 2.49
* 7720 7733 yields 2.23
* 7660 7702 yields 2.4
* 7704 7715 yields 2.23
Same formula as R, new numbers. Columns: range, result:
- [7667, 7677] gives 2.37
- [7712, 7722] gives 2.23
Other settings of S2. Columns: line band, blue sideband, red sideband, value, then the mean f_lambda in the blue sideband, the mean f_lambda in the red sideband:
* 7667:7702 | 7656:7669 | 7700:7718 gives -1.35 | 2.36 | 2.28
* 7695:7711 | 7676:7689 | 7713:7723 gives -0.57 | 2.39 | 2.23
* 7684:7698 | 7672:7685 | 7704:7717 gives -0.65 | 2.37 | 2.25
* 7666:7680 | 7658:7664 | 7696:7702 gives 0.28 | 2.38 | 2.54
